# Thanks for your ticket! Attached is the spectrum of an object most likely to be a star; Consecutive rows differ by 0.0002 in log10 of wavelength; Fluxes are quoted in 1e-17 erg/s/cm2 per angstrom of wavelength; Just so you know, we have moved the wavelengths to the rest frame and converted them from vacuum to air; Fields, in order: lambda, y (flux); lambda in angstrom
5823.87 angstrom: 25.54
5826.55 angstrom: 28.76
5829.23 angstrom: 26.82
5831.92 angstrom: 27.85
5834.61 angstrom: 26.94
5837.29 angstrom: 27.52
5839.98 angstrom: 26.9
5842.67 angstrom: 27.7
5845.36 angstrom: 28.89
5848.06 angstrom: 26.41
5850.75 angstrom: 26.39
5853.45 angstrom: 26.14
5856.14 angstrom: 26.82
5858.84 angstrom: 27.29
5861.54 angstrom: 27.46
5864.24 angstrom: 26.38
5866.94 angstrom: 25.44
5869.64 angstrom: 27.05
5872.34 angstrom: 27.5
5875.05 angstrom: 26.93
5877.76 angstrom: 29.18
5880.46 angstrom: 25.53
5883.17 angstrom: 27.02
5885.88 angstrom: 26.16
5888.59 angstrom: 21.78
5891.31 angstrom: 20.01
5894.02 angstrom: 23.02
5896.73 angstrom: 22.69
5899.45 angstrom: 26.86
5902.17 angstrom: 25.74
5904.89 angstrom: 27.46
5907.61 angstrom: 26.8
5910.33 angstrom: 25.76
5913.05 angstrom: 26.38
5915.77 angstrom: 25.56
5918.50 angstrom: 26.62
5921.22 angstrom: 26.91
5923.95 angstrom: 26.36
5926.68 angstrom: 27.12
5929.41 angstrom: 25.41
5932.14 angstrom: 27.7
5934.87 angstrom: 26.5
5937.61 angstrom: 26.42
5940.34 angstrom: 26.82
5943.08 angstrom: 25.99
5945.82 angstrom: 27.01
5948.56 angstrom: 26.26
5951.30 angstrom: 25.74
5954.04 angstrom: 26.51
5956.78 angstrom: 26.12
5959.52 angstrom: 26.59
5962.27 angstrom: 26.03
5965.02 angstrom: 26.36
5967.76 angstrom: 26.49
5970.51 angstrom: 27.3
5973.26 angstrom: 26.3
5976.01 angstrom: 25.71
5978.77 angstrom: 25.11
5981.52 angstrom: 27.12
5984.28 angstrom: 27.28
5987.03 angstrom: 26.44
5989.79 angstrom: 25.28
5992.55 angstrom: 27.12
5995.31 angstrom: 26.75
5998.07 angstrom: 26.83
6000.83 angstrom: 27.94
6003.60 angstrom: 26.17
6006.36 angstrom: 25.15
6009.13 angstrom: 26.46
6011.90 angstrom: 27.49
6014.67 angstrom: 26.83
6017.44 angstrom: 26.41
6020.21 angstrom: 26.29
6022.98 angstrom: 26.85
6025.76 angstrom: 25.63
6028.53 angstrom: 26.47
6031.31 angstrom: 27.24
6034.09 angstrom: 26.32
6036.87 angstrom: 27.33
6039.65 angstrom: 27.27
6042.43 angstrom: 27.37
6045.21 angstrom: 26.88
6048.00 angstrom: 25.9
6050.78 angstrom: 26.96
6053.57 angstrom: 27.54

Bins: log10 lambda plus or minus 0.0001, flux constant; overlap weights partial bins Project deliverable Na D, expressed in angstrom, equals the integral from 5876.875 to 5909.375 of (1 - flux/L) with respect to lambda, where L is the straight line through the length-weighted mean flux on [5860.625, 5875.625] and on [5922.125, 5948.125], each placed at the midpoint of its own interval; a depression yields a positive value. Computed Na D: 1.9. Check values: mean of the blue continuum 26.8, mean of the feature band 25.1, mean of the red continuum 26.6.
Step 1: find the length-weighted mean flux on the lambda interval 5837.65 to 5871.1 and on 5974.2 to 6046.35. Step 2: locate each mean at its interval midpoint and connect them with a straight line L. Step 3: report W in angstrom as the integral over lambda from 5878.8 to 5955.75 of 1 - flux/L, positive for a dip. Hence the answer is 2.8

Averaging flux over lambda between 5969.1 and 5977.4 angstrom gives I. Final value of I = 26.4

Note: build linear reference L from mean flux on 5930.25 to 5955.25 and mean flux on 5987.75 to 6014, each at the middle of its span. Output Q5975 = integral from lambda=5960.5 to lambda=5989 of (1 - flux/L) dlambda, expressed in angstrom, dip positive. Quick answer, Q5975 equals 0.2 angstrom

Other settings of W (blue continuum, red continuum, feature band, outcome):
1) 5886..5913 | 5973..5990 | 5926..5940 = -0.7 angstrom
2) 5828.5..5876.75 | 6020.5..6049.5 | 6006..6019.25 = 0.1 angstrom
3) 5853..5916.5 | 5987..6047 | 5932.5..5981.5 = -0.1 angstrom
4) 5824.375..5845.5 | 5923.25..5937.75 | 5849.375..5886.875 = 0.5 angstrom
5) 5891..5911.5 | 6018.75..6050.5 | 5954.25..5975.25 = -0.5 angstrom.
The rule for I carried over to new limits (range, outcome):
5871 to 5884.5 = 27.2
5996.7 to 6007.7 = 26.5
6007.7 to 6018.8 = 26.8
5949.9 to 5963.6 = 26.2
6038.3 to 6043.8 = 27.3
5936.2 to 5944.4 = 26.4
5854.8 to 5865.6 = 27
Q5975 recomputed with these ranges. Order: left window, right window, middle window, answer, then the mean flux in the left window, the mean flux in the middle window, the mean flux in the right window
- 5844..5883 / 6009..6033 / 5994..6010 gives 0.1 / 27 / 26.6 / 26.6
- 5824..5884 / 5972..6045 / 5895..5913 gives 0.7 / 27.1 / 25.9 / 26.6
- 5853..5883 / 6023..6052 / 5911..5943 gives 0.4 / 26.9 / 26.5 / 26.7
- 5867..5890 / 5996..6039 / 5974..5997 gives 0.2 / 26.3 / 26.4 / 26.6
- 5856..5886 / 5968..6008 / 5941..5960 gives 0.2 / 26.9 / 26.3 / 26.5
